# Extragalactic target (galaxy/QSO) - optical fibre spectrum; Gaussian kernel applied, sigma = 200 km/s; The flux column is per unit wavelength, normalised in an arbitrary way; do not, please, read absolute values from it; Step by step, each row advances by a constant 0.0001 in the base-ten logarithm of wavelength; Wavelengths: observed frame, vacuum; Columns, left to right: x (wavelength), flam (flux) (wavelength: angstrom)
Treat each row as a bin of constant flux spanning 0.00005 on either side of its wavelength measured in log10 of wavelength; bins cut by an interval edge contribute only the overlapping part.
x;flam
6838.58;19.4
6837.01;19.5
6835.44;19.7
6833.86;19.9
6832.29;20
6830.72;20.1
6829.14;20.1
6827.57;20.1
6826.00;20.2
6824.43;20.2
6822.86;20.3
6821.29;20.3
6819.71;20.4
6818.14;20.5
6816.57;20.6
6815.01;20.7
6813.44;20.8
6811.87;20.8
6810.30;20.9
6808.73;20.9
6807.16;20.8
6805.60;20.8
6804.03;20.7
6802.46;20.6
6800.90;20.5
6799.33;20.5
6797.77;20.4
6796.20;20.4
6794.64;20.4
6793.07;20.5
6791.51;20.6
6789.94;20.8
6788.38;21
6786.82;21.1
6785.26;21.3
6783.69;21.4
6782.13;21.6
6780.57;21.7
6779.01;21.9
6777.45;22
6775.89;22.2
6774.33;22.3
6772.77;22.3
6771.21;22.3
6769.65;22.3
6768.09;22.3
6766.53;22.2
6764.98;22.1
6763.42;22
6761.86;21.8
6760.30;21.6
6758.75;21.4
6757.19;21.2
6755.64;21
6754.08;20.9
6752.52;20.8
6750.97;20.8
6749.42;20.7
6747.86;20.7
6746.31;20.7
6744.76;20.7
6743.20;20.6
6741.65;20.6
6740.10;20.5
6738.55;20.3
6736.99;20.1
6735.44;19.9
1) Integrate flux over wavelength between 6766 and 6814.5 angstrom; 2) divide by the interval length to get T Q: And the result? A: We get 21.2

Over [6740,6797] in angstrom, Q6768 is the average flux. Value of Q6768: 21.3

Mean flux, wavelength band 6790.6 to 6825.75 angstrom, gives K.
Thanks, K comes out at 20.6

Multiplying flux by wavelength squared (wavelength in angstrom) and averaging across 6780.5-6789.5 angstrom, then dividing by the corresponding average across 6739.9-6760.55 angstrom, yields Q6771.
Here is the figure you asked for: 1.03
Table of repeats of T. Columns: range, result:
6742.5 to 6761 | 20.9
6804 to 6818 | 20.8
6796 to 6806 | 20.5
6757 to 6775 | 22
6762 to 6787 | 22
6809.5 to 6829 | 20.5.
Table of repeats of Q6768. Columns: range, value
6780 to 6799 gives 20.9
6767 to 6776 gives 22.3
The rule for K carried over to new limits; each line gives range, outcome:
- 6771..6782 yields 22.1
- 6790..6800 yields 20.5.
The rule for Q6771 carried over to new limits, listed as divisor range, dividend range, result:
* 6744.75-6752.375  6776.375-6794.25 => 1.04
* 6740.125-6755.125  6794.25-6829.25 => 1.01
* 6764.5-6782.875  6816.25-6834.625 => 0.93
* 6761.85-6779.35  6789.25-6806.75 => 0.94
